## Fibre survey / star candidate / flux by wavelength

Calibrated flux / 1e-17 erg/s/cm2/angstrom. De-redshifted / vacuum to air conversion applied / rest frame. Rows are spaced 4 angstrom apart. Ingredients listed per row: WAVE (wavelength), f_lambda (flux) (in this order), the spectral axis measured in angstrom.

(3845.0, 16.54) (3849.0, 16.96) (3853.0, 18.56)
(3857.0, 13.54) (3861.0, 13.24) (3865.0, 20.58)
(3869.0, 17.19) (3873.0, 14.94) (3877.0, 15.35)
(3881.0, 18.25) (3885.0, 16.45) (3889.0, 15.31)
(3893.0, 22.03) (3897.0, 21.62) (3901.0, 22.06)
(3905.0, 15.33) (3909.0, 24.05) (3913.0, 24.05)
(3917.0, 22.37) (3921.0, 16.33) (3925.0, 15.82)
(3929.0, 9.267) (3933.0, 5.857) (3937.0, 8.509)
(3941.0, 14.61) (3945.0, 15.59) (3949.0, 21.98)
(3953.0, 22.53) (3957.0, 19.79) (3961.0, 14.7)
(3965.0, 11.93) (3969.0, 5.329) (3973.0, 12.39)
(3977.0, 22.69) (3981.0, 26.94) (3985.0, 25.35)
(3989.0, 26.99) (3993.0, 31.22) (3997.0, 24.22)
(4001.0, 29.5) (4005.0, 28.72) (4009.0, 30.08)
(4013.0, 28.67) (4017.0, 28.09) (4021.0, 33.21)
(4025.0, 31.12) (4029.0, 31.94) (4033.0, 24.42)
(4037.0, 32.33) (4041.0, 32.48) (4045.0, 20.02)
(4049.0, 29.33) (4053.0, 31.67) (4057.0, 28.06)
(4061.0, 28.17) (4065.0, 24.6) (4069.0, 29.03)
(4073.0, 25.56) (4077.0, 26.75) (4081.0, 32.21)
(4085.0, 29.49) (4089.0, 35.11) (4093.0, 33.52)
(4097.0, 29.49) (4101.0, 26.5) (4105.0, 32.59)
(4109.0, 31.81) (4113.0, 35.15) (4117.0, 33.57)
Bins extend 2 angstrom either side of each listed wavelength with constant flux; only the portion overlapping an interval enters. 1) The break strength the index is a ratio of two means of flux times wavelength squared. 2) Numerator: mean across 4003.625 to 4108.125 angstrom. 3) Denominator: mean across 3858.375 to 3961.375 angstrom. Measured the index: 1.83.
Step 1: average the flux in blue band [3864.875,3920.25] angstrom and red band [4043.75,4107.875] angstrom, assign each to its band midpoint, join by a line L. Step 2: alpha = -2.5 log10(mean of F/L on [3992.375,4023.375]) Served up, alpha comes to -0.15 mag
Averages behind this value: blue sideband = 19.1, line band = 29.1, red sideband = 29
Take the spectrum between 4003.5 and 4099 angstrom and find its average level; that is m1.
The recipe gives 29.3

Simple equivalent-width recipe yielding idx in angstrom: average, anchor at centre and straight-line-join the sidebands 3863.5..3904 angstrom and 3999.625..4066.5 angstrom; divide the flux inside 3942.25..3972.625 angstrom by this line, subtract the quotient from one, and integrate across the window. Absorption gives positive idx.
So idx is 9.9 angstrom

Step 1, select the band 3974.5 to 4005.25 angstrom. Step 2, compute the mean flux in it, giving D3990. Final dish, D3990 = 26.6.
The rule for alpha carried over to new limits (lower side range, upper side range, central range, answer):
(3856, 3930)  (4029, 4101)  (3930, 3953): 0.457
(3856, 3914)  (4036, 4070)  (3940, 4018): 0.094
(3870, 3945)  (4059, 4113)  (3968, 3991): 0.081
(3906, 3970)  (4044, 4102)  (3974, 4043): -0.247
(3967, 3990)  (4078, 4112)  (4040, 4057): -0.057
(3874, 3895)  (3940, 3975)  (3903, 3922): -0.235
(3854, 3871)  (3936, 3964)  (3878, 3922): -0.193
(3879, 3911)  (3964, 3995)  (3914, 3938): 0.402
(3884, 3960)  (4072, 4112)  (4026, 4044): -0.140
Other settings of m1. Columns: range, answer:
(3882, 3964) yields 17.4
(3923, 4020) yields 20.2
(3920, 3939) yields 10.9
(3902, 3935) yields 16.8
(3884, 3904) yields 19.4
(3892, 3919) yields 21.6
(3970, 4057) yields 27.4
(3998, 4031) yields 30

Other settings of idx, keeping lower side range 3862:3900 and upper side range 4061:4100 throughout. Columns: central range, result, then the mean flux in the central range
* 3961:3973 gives 6.6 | 10.3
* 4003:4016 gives -1.9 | 29.1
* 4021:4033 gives -2.0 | 30.6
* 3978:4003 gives -3.0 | 27.2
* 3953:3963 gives 1.8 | 18.3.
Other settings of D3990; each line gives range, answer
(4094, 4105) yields 29.3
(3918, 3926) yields 16.9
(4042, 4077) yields 27.2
